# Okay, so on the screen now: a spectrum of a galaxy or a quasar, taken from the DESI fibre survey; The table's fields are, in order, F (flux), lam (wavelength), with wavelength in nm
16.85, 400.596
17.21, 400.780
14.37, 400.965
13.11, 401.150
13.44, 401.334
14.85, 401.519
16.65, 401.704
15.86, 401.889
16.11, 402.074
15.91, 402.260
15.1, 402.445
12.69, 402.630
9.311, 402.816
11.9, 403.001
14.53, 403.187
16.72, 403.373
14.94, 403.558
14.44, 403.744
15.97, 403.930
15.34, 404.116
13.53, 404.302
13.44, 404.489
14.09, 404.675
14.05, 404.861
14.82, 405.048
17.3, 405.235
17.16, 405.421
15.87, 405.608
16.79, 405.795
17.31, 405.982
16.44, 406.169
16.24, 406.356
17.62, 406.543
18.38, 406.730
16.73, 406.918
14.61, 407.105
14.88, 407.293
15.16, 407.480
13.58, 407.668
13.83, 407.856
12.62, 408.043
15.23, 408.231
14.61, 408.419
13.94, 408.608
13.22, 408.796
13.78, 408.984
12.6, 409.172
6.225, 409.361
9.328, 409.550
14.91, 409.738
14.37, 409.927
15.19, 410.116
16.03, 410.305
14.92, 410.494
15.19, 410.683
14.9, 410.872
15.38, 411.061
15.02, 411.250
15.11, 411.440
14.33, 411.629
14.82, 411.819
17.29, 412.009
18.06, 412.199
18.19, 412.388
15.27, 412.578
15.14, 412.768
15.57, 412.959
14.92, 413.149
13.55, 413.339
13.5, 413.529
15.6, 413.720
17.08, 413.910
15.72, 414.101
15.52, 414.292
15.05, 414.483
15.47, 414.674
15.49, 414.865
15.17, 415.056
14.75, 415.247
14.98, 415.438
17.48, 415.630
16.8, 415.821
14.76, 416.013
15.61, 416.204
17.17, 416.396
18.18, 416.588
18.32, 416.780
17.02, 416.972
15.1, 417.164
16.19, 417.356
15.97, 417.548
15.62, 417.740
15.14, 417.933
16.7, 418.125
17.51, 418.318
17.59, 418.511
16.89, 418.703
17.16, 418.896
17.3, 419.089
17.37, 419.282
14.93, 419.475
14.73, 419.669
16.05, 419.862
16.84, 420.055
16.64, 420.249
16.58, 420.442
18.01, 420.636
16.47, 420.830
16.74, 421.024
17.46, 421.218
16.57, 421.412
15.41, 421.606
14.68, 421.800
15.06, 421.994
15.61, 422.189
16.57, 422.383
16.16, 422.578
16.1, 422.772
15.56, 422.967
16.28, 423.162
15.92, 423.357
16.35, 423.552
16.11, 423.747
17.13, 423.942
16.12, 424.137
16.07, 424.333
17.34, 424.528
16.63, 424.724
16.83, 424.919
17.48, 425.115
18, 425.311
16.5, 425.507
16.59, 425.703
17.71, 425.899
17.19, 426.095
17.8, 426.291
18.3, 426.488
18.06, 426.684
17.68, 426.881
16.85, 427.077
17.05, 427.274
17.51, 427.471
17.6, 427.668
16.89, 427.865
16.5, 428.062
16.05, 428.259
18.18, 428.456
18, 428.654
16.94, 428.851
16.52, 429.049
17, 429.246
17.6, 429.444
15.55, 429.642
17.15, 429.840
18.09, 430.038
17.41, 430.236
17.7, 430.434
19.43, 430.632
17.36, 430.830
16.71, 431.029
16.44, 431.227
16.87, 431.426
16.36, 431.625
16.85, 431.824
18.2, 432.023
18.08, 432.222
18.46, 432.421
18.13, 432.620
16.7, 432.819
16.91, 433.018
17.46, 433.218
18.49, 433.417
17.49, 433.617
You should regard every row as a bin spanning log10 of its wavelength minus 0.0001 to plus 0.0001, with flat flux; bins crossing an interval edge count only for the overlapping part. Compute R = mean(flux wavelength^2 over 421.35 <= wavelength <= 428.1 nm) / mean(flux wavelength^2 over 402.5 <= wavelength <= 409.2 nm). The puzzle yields 1.23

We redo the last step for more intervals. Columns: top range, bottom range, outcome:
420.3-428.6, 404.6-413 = 1.20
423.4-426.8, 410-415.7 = 1.17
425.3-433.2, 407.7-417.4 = 1.24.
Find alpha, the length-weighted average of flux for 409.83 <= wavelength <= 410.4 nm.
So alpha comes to 15.2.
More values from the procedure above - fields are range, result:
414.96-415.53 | 15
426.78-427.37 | 17.2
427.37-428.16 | 17.1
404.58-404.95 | 14.1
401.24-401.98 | 15.2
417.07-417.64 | 15.8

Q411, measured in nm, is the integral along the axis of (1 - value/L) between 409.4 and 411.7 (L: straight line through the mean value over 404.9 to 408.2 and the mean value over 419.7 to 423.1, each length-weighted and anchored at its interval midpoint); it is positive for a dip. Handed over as 0.23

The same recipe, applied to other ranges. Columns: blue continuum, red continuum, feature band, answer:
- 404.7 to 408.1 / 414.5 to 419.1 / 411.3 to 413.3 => 0.035 nm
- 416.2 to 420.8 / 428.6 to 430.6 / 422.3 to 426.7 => 0.045 nm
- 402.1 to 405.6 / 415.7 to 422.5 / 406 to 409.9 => 0.207 nm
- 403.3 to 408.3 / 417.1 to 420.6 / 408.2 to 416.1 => 0.518 nm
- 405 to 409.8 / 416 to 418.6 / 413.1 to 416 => 0.117 nm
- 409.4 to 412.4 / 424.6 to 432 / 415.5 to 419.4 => -0.213 nm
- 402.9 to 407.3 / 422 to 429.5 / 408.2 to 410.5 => 0.366 nm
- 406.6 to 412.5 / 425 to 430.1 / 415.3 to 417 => -0.115 nm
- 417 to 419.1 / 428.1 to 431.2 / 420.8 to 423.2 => 0.101 nm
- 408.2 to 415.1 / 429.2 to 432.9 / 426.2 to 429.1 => -0.073 nm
